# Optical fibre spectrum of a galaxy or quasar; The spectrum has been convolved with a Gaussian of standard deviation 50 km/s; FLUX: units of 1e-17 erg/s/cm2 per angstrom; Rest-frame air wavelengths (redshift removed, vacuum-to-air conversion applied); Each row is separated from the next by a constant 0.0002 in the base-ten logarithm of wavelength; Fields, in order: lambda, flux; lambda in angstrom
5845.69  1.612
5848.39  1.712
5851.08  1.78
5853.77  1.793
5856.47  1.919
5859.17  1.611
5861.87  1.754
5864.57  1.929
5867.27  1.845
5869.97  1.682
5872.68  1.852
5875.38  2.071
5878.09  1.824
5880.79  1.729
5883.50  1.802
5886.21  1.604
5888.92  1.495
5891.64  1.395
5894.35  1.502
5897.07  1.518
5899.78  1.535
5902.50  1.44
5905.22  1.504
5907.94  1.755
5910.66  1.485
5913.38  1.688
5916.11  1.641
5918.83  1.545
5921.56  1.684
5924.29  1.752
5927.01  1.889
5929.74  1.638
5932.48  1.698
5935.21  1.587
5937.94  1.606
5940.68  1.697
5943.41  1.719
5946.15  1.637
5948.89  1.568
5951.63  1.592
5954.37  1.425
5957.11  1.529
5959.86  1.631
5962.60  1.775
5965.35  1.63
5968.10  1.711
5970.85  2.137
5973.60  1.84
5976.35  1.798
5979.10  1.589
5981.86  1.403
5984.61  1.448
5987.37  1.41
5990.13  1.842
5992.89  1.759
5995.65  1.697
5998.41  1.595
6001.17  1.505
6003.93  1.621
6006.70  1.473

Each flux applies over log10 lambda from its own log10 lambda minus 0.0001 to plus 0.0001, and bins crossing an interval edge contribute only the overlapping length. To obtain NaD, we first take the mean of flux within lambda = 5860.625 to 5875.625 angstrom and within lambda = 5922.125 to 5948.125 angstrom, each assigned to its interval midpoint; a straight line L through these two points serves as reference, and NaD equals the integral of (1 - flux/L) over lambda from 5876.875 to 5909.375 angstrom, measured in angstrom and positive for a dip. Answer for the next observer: 3.5 angstrom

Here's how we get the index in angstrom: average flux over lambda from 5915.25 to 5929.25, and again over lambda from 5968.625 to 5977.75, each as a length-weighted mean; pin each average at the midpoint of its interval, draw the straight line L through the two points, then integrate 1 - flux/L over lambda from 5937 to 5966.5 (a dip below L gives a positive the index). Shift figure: 3.2 angstrom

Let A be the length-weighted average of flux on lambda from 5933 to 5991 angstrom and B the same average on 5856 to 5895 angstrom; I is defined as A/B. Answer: 0.9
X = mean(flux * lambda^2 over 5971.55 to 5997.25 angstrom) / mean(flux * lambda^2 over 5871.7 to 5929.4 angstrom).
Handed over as 1.0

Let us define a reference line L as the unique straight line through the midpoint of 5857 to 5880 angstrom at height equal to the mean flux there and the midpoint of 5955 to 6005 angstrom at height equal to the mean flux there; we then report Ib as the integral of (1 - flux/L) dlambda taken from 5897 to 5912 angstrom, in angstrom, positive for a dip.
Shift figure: 1.9 angstrom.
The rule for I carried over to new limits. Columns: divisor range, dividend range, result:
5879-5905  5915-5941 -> 1.07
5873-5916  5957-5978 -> 1.09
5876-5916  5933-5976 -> 1.05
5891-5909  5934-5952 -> 1.07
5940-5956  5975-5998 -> 1.01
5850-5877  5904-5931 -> 0.91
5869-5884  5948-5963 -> 0.86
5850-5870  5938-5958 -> 0.89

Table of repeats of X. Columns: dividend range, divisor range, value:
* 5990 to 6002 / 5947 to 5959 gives 1.10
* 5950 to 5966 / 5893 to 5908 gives 1.07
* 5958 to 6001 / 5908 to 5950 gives 1.03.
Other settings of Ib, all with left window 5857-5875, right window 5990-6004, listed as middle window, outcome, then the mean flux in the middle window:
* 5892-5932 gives 3.2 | 1.61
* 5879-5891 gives 0.9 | 1.65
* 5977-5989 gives 1.3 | 1.49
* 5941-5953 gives 0.6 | 1.64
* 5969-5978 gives -1.2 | 1.9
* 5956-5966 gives 0.3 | 1.64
